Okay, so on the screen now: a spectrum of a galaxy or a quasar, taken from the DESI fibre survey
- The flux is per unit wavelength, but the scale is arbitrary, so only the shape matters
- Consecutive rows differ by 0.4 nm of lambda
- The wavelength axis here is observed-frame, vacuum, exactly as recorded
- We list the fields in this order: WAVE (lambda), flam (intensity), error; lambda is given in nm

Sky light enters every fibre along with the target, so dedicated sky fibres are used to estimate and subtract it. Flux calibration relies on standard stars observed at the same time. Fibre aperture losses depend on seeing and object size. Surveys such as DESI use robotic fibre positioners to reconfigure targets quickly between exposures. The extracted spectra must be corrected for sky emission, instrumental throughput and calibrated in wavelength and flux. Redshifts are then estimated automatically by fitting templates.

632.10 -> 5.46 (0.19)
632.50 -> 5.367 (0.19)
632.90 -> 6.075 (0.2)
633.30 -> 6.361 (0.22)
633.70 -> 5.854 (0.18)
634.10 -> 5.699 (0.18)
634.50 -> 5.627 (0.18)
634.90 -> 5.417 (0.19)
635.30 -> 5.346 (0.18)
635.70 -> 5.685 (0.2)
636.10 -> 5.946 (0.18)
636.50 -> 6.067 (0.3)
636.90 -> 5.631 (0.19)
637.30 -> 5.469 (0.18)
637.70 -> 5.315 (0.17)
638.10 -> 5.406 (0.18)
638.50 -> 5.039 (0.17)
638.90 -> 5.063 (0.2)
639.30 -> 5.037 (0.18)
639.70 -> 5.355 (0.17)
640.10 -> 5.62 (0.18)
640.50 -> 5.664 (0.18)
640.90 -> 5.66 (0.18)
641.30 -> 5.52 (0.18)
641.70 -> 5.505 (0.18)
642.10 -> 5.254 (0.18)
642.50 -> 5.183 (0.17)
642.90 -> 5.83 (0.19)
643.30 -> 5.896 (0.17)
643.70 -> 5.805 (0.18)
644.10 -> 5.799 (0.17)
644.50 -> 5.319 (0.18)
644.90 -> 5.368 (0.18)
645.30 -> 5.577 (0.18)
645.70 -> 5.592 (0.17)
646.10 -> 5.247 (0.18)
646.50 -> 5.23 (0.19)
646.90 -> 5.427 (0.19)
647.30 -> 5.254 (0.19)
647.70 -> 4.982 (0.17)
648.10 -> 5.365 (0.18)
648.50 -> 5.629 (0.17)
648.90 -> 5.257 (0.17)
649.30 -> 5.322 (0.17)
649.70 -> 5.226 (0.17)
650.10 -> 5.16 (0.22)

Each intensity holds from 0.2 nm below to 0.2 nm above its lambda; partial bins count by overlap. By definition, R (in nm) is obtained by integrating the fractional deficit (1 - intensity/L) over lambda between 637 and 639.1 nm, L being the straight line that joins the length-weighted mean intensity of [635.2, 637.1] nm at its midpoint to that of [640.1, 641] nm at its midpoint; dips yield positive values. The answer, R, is 0.16 nm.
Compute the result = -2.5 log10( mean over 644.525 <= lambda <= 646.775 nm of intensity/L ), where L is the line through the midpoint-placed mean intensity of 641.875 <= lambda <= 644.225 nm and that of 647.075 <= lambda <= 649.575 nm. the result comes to 0.01 mag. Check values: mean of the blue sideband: 5.62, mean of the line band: 5.4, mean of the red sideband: 5.3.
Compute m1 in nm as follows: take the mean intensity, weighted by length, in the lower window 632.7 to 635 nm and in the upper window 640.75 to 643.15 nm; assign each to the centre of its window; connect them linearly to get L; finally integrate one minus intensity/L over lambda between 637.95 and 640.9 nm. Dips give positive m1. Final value 0.14 nm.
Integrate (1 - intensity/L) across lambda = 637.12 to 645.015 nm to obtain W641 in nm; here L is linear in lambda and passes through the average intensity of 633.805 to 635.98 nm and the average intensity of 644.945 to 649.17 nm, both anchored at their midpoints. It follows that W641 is 0.01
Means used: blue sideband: 5.58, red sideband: 5.36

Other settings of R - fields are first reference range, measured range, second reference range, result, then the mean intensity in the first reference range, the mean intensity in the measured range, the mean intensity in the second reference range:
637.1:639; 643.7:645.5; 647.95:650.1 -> -0.080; 5.27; 5.55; 5.34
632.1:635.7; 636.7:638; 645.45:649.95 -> 0.033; 5.7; 5.47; 5.32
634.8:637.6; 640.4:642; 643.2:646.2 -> 0.013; 5.65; 5.56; 5.58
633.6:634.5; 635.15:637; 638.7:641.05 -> -0.045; 5.73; 5.75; 5.39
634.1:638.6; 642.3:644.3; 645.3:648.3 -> -0.113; 5.56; 5.7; 5.32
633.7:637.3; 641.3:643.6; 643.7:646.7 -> -0.006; 5.68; 5.54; 5.47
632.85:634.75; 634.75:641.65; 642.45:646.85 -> 0.320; 5.9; 5.49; 5.54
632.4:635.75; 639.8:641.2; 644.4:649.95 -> -0.020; 5.73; 5.62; 5.34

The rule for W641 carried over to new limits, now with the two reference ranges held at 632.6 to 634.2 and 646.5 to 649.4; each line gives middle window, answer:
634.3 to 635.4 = 0.08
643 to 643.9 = -0.05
